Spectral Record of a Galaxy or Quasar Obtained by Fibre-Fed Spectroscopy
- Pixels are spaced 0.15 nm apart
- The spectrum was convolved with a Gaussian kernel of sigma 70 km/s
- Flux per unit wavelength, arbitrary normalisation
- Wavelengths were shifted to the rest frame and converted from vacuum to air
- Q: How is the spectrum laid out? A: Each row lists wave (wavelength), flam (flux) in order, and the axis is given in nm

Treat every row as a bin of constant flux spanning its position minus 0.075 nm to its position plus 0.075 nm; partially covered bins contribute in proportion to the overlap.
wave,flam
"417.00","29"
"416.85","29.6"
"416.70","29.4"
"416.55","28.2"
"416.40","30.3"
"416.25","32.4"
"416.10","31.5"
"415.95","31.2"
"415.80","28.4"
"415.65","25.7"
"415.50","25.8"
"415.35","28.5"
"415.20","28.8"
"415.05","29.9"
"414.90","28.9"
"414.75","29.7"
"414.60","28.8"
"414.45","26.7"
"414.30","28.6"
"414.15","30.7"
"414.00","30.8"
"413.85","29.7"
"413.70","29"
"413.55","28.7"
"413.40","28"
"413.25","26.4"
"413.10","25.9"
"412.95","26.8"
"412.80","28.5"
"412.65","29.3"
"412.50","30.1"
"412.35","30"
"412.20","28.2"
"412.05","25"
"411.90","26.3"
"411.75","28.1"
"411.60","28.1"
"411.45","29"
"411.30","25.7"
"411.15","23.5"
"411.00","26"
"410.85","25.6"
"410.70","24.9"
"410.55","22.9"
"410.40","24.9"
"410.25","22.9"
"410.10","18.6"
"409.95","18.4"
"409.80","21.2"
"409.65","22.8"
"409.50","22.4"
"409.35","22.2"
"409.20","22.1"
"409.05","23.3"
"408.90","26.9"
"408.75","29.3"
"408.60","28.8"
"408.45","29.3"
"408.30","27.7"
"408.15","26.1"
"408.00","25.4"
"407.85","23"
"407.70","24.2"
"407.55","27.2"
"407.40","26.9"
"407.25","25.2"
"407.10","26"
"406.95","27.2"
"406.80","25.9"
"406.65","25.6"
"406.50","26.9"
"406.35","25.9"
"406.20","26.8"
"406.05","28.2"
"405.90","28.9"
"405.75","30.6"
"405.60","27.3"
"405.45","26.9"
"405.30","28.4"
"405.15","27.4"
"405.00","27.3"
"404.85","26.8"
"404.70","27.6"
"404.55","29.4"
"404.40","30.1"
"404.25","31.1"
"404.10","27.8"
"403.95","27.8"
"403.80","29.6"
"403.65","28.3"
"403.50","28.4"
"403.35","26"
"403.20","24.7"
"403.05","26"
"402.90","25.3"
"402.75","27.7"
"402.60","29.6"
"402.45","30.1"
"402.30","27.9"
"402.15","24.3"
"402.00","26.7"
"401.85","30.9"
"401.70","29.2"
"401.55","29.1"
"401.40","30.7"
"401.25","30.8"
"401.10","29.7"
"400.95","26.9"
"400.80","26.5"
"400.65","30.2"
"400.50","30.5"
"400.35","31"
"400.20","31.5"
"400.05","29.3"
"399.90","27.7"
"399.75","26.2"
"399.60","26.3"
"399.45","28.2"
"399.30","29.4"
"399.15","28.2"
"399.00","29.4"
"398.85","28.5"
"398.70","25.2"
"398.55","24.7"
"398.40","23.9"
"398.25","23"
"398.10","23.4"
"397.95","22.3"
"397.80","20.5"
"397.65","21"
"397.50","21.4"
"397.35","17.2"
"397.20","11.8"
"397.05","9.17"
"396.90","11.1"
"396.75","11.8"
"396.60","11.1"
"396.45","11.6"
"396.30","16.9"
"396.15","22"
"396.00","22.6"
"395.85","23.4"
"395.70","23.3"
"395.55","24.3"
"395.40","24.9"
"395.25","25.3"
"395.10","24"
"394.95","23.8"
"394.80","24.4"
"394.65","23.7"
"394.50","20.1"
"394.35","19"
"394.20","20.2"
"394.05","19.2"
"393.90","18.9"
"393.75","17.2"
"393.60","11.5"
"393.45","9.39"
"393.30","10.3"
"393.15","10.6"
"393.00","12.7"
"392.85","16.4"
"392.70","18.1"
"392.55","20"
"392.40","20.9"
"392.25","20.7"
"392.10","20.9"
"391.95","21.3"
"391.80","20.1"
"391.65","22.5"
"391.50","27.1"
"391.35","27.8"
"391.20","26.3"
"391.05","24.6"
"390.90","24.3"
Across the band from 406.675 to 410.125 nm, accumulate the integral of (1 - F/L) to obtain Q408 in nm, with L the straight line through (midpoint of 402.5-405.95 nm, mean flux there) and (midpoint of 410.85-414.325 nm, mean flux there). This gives 0.37 nm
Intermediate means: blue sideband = 28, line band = 24.9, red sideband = 27.9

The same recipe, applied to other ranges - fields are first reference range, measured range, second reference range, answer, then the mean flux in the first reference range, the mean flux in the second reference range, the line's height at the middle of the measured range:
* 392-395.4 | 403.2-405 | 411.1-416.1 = -0.348 nm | 18.7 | 28.2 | 23.7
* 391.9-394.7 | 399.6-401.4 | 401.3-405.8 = -0.301 nm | 17.3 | 28.1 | 24.9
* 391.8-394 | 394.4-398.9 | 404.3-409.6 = -0.314 nm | 16.5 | 26.7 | 19.2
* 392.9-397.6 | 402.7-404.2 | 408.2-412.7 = -0.360 nm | 17.8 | 25.4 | 21.9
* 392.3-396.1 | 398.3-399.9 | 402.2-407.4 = -0.261 nm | 19.4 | 27.6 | 23.2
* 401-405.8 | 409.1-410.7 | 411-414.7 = 0.344 nm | 28.2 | 28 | 28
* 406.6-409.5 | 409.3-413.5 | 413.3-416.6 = 0.305 nm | 25.8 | 29.1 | 27.4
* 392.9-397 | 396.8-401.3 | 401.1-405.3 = -0.255 nm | 18.2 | 28.2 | 23.2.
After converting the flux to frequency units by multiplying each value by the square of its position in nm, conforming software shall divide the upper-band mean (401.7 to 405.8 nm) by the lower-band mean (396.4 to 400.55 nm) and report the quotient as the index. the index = 1.26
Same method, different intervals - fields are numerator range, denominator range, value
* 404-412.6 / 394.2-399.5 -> 1.30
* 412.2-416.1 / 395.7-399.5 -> 1.50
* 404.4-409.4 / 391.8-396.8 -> 1.51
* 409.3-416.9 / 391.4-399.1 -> 1.50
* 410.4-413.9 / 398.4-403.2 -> 1.02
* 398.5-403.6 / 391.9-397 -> 1.57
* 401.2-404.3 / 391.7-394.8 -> 1.66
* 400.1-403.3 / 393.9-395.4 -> 1.33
